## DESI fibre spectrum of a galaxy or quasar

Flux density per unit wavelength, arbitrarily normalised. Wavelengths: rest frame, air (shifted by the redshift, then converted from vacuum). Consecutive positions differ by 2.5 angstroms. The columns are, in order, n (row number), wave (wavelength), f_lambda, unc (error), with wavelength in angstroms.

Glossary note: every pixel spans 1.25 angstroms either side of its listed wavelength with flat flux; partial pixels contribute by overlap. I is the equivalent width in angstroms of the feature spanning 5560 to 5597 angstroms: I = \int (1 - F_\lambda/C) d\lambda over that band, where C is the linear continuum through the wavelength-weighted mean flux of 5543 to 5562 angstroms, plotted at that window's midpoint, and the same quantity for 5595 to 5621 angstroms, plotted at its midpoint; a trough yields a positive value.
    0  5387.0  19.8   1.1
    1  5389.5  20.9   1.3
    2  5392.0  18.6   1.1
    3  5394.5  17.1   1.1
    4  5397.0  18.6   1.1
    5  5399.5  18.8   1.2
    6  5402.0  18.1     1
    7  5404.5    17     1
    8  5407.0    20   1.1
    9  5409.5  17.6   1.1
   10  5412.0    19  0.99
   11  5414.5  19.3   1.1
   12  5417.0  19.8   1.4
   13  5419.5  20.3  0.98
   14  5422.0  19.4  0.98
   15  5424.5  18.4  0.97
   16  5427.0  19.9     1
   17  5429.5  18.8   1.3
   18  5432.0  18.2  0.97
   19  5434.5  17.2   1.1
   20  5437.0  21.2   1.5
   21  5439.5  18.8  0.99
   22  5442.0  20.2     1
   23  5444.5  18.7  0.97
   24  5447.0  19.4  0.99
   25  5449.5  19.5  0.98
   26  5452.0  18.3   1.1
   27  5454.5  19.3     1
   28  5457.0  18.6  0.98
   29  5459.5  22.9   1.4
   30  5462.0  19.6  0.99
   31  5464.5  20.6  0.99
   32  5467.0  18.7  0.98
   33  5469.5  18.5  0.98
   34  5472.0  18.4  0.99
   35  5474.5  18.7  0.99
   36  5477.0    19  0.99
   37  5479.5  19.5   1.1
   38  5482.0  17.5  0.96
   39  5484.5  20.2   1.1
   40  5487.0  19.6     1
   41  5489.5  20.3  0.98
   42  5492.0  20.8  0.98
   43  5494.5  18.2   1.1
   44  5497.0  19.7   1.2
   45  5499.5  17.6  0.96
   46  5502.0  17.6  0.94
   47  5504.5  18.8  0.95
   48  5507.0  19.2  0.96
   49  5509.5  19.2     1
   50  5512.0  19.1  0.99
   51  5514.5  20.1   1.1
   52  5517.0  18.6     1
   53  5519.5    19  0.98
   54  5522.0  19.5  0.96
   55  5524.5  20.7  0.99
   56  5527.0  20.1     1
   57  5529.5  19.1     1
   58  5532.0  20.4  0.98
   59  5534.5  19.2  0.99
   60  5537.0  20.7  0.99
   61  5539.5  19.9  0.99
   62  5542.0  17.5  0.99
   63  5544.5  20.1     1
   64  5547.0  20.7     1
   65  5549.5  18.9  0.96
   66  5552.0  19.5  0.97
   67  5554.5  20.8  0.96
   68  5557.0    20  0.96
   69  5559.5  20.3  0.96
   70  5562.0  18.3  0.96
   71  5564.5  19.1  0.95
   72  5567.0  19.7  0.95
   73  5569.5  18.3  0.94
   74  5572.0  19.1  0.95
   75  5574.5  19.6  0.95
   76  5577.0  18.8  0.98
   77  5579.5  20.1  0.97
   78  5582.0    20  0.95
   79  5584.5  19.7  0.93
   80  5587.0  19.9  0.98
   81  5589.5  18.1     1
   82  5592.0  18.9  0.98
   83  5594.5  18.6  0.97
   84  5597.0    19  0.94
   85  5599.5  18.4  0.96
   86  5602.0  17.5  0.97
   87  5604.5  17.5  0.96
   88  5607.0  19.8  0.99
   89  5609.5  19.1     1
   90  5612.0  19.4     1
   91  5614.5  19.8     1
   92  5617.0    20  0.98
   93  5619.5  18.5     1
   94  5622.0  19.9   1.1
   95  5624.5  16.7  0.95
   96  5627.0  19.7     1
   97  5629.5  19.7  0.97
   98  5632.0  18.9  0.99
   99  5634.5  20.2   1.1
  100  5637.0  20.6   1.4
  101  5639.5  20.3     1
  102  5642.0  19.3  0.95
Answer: 0.5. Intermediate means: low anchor 19.9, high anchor 18.9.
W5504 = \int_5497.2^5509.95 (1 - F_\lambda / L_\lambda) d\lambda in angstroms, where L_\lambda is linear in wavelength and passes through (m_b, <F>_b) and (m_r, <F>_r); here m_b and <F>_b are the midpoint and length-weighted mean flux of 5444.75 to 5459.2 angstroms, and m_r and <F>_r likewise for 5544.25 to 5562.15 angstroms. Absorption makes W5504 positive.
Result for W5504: 0.7 angstroms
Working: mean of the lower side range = 19.3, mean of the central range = 18.5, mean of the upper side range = 19.9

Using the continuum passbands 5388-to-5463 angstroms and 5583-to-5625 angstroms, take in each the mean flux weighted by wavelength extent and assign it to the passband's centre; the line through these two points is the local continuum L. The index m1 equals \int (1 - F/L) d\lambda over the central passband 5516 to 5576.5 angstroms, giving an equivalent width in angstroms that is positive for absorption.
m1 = -1.8 angstroms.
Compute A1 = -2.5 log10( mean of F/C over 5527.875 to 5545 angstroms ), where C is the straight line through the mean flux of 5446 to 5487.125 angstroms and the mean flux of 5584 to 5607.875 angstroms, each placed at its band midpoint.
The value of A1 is -0.03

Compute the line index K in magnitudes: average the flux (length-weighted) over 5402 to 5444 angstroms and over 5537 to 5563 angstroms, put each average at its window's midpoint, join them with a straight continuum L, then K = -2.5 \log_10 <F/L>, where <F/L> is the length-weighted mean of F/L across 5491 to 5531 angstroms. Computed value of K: 0.02 mag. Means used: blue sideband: 19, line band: 19.2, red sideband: 19.7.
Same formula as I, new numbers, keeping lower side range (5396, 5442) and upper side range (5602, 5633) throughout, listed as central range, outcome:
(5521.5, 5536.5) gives -0.7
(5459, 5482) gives -0.4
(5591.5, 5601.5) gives 0.2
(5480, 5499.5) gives -0.4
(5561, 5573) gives 0.1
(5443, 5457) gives 0.0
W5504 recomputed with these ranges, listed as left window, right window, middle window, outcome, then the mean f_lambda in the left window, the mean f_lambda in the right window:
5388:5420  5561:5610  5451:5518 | -1.1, 18.8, 19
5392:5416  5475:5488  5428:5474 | -1.0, 18.4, 19.1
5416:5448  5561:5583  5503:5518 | 0.1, 19.2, 19.2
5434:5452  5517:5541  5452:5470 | -0.3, 19.3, 19.8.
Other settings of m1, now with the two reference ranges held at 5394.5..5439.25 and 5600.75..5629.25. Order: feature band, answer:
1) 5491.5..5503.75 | 0.15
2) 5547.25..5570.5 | -0.73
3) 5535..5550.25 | -0.59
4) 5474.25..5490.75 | -0.35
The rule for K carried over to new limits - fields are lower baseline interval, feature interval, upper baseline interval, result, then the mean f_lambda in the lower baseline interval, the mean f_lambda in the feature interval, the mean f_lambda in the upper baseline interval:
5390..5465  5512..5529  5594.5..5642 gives -0.03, 19.1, 19.6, 19.2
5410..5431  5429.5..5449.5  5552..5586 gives 0.01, 19.3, 19.1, 19.5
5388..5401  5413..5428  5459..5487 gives -0.03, 18.8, 19.5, 19.3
